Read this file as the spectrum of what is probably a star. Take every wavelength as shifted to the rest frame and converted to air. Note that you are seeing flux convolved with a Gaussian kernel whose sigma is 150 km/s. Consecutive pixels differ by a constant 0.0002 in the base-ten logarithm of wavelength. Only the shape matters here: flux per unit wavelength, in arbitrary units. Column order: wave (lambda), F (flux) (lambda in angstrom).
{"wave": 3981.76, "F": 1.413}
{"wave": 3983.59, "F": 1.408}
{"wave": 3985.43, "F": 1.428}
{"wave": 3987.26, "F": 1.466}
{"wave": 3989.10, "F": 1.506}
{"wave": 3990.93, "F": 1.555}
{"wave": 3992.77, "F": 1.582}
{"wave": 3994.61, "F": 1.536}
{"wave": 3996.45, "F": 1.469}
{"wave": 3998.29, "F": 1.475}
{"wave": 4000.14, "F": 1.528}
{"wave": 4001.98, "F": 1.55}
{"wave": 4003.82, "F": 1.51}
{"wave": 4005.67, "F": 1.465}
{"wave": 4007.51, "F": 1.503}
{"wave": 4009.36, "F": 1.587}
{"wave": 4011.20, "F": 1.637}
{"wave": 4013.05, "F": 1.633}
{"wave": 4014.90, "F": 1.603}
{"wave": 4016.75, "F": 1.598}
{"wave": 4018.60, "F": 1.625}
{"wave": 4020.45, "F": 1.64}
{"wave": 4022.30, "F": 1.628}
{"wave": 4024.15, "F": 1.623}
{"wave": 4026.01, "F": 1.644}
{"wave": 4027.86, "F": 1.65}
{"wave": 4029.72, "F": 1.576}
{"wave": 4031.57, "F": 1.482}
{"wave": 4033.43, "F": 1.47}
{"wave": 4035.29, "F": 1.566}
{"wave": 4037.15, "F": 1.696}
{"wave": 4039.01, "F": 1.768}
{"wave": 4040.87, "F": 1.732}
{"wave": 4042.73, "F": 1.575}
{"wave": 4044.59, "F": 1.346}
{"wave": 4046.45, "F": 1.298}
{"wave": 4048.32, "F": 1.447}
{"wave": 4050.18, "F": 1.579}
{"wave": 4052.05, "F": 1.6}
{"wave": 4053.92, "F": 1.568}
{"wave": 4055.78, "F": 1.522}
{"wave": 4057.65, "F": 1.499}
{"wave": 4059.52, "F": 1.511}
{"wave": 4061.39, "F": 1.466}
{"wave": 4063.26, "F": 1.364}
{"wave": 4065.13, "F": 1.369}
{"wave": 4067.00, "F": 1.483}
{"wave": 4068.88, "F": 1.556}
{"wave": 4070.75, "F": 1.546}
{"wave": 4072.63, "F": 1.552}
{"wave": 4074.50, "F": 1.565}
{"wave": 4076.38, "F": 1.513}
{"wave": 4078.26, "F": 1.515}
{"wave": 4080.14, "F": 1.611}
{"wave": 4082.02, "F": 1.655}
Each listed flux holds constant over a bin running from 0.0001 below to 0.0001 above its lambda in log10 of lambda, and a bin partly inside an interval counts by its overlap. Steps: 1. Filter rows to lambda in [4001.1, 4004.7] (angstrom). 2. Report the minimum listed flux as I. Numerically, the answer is 1.51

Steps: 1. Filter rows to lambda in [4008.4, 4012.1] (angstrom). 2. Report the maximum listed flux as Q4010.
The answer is 1.637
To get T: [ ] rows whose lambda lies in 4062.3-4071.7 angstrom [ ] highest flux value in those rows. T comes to 1.556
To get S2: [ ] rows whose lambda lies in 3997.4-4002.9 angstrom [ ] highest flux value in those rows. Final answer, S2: 1.55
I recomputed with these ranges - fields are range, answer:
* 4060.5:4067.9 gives 1.364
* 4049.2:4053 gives 1.579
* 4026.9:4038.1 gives 1.47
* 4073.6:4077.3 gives 1.513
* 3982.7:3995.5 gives 1.408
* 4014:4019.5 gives 1.598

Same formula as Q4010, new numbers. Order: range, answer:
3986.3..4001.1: 1.582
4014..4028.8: 1.65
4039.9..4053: 1.732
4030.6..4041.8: 1.768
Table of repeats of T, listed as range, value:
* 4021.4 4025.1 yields 1.628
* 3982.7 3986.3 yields 1.428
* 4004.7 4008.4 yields 1.503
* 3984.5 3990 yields 1.506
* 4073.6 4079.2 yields 1.565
